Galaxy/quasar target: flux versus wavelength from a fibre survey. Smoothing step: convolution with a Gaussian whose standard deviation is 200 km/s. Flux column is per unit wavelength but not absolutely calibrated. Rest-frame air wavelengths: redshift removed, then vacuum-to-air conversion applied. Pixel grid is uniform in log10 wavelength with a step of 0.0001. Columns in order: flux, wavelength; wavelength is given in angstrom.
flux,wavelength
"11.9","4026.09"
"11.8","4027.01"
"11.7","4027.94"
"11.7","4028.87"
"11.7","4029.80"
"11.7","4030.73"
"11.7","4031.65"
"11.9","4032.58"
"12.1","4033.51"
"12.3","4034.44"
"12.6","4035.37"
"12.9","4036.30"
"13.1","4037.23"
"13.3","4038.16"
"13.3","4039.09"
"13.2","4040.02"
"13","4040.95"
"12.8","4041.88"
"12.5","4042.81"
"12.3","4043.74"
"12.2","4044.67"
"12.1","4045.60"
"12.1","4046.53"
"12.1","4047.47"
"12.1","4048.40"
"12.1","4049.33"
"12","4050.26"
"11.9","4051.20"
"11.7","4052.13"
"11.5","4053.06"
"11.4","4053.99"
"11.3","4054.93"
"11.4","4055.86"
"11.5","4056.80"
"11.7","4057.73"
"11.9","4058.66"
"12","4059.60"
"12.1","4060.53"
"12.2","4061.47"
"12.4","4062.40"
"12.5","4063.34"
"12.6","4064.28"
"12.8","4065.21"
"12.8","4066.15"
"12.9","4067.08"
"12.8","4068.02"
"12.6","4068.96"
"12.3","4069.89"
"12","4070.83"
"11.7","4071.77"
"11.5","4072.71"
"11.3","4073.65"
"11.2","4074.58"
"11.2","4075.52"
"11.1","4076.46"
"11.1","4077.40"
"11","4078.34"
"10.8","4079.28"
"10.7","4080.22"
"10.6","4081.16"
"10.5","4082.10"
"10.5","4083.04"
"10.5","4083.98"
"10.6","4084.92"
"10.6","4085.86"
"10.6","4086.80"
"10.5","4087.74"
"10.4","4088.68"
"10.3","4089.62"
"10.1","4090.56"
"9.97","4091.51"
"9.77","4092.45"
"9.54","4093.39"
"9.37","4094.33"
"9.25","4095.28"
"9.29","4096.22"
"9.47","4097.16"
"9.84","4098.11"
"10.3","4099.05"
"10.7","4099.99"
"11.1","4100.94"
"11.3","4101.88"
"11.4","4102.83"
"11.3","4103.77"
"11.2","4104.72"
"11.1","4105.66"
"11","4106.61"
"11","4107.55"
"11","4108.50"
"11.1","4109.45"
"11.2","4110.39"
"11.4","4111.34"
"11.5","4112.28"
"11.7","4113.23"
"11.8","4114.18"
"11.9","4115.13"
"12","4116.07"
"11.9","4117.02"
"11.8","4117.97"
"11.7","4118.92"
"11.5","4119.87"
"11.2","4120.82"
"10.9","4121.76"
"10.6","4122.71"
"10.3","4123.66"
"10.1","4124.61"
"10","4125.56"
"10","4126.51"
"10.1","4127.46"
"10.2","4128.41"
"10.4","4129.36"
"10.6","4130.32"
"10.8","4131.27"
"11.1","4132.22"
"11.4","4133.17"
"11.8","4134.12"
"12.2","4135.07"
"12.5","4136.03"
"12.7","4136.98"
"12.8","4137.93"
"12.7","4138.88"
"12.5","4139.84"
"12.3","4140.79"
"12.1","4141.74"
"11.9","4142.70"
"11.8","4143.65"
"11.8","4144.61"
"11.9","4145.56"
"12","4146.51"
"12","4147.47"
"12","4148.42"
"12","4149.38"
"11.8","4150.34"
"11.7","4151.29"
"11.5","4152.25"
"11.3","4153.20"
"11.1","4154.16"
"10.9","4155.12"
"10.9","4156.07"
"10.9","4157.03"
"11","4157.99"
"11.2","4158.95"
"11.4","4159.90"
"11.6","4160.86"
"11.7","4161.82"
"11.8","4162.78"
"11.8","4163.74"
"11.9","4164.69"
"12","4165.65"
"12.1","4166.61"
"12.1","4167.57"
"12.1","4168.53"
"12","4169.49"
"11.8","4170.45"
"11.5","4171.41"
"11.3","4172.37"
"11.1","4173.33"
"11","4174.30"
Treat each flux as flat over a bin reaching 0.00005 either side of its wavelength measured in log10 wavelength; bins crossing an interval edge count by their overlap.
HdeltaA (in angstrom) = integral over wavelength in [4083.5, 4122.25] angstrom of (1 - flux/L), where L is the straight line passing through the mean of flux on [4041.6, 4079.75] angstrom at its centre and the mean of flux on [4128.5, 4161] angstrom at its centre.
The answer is 3.2 angstrom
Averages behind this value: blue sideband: 11.9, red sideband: 11.6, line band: 10.8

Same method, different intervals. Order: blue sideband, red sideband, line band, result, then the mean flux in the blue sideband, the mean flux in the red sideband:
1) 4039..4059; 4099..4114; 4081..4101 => 2.2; 12.1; 11.2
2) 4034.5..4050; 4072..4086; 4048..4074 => -0.7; 12.6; 10.9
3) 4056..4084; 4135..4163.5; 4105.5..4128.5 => 1.3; 11.7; 11.8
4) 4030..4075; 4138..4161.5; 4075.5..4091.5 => 1.9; 12.2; 11.7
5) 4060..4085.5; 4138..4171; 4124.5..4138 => 0.7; 11.6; 11.8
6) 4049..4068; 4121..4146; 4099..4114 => 0.6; 12.1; 11.4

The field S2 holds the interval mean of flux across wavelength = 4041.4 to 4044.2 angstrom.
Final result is 12.5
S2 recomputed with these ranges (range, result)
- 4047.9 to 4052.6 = 12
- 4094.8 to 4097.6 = 9.33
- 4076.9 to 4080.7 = 10.9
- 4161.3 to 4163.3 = 11.7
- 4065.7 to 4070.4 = 12.7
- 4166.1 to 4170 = 12.1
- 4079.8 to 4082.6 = 10.6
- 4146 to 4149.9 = 12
